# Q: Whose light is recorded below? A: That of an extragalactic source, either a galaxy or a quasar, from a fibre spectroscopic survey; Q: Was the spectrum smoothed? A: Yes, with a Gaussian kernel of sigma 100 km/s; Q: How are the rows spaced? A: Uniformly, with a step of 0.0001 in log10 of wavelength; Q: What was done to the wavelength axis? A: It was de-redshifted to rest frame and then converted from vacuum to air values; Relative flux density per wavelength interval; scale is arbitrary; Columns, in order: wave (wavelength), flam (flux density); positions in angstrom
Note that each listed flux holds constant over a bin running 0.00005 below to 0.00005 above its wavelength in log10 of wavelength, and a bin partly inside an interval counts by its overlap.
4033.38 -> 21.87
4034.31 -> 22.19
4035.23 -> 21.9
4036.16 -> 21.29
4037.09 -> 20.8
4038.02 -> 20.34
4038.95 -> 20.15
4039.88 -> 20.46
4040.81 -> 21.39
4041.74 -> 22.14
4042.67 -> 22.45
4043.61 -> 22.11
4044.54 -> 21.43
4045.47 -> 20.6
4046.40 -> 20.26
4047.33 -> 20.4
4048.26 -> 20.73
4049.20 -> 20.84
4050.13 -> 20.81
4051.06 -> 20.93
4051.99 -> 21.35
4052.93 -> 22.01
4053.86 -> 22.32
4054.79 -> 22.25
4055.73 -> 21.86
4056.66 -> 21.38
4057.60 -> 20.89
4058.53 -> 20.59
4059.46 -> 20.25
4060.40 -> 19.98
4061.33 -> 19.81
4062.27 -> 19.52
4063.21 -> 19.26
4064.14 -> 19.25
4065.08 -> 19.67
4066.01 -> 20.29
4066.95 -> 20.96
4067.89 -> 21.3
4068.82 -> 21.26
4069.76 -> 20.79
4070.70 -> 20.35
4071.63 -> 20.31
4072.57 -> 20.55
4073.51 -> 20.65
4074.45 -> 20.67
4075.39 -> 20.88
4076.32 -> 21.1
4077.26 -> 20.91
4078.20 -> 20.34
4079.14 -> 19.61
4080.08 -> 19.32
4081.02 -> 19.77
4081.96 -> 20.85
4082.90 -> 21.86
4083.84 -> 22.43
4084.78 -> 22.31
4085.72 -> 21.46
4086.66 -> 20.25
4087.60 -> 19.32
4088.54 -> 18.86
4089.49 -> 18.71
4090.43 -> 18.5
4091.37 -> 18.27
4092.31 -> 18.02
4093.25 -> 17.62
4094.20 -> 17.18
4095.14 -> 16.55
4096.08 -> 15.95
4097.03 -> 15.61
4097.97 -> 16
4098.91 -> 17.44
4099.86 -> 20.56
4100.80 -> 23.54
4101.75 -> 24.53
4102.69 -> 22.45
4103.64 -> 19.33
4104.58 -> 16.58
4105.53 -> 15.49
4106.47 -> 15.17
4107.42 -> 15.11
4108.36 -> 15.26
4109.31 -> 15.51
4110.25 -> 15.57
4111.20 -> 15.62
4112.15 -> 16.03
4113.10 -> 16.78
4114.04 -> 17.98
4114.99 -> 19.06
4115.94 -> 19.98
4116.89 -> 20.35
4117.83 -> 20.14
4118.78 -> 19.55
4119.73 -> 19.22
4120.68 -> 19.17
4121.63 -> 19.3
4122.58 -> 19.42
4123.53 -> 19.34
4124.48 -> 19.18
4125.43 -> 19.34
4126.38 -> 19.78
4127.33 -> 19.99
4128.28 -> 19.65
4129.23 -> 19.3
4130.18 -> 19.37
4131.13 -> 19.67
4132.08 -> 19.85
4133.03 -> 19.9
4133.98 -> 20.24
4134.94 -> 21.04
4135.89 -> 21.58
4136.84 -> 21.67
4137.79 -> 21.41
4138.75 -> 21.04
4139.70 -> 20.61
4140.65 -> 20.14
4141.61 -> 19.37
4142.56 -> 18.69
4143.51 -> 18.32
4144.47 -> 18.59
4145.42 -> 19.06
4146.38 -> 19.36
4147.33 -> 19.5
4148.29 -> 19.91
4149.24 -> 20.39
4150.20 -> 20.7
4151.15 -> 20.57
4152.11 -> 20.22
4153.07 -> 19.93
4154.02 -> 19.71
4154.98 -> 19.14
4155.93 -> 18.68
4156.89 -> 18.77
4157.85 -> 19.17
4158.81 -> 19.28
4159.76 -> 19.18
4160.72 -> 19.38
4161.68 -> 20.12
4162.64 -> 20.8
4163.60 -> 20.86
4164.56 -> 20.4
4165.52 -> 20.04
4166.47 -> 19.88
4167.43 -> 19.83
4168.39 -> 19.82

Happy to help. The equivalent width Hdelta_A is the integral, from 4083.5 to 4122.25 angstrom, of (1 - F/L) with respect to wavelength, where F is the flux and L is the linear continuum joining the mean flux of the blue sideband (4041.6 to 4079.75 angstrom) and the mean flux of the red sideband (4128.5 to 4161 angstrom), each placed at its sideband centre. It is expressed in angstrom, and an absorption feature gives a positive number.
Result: 3.5 angstrom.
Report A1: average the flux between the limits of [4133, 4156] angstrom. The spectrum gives 20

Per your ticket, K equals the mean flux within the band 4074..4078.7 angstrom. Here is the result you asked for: 20.8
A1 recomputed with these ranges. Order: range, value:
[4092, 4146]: 18.8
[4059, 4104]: 19.9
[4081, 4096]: 19.4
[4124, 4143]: 20.1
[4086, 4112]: 17.9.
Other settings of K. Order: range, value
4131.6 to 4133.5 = 19.9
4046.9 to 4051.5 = 20.7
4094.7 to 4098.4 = 16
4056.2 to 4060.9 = 20.6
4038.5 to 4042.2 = 21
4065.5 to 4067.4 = 20.6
